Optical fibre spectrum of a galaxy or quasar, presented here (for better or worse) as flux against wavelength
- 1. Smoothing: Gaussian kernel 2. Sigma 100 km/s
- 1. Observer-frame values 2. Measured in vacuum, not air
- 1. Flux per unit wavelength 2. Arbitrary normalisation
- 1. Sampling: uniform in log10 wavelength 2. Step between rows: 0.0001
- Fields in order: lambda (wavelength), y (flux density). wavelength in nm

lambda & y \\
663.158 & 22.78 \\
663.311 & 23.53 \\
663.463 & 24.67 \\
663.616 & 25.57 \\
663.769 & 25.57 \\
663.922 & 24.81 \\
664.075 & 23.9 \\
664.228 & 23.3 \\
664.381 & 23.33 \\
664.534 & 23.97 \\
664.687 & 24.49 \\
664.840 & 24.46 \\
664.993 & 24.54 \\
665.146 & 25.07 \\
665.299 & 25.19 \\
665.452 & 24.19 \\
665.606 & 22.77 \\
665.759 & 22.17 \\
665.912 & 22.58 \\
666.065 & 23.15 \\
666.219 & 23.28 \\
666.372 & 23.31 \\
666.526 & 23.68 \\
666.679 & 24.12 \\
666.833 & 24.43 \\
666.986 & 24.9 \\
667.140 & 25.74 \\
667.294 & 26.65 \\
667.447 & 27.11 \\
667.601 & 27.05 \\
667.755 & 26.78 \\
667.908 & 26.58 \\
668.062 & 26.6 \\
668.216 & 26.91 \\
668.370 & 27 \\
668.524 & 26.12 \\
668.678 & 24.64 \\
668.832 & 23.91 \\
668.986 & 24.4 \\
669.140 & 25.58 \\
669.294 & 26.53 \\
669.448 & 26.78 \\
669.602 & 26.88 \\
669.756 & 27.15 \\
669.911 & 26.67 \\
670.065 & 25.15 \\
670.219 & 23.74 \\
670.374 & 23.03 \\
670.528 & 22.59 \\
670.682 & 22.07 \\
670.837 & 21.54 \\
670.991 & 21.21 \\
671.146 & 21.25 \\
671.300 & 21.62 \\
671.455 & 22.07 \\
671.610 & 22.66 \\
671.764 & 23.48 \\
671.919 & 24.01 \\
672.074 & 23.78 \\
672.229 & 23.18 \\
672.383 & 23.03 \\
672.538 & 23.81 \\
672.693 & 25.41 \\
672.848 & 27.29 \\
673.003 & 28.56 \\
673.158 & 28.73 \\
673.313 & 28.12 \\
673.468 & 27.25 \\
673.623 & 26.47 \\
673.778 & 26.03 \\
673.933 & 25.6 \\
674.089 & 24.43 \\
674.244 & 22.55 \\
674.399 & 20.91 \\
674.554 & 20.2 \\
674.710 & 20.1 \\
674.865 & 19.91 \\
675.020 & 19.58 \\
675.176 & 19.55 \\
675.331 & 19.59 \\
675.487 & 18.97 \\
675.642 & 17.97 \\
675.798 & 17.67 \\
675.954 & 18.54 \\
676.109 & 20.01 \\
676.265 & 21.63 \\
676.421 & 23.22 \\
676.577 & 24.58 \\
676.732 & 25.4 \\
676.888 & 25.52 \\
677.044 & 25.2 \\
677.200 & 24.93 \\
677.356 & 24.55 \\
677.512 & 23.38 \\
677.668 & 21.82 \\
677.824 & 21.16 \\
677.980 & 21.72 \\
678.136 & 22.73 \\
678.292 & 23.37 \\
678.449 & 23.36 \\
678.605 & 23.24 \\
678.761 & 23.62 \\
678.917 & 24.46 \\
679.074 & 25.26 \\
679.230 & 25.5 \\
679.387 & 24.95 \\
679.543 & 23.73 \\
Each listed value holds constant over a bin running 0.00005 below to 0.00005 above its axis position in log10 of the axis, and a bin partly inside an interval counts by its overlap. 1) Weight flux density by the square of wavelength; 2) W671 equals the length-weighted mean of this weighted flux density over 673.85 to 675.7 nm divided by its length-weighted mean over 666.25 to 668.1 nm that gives 0.84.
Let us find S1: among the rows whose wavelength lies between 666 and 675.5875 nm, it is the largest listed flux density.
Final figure 28.73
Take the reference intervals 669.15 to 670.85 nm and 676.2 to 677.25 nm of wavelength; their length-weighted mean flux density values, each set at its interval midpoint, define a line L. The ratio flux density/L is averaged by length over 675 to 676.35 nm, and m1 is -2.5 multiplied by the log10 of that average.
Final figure 0.26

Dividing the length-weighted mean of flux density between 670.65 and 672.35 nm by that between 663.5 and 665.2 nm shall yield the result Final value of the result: 0.92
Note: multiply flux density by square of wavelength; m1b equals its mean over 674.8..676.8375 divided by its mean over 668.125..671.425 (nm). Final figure 0.9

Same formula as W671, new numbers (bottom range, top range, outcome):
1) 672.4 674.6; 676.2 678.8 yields 0.94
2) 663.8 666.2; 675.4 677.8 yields 0.96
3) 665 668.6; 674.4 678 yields 0.88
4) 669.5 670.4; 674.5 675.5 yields 0.78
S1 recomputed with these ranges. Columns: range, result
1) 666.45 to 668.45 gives 27.11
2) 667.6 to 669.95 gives 27.15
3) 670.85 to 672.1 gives 24.01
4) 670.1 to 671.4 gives 23.74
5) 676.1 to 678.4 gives 25.52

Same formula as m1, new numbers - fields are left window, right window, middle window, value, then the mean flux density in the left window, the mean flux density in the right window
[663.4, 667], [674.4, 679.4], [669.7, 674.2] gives -0.07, 24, 22.2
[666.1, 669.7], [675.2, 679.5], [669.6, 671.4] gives 0.06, 25.6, 22.7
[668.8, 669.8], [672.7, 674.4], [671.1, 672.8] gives 0.13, 26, 26.2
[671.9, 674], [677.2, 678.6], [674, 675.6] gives 0.20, 25.9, 22.9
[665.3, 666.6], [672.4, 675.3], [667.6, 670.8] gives -0.08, 23.3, 24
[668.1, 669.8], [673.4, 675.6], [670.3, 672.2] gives 0.09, 26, 22.1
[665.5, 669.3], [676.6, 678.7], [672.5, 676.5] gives 0.06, 25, 23.6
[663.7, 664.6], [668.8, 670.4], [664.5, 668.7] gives -0.01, 24.1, 25.6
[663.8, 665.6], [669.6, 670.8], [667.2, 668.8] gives -0.09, 24.3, 24.4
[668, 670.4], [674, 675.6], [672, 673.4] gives -0.15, 25.7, 20.6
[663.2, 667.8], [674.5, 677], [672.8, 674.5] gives -0.20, 24.4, 20.8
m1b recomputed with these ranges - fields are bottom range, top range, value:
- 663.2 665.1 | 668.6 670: 1.08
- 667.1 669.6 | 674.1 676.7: 0.80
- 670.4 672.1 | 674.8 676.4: 0.88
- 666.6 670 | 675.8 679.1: 0.91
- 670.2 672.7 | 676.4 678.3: 1.06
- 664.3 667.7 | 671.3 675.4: 0.99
